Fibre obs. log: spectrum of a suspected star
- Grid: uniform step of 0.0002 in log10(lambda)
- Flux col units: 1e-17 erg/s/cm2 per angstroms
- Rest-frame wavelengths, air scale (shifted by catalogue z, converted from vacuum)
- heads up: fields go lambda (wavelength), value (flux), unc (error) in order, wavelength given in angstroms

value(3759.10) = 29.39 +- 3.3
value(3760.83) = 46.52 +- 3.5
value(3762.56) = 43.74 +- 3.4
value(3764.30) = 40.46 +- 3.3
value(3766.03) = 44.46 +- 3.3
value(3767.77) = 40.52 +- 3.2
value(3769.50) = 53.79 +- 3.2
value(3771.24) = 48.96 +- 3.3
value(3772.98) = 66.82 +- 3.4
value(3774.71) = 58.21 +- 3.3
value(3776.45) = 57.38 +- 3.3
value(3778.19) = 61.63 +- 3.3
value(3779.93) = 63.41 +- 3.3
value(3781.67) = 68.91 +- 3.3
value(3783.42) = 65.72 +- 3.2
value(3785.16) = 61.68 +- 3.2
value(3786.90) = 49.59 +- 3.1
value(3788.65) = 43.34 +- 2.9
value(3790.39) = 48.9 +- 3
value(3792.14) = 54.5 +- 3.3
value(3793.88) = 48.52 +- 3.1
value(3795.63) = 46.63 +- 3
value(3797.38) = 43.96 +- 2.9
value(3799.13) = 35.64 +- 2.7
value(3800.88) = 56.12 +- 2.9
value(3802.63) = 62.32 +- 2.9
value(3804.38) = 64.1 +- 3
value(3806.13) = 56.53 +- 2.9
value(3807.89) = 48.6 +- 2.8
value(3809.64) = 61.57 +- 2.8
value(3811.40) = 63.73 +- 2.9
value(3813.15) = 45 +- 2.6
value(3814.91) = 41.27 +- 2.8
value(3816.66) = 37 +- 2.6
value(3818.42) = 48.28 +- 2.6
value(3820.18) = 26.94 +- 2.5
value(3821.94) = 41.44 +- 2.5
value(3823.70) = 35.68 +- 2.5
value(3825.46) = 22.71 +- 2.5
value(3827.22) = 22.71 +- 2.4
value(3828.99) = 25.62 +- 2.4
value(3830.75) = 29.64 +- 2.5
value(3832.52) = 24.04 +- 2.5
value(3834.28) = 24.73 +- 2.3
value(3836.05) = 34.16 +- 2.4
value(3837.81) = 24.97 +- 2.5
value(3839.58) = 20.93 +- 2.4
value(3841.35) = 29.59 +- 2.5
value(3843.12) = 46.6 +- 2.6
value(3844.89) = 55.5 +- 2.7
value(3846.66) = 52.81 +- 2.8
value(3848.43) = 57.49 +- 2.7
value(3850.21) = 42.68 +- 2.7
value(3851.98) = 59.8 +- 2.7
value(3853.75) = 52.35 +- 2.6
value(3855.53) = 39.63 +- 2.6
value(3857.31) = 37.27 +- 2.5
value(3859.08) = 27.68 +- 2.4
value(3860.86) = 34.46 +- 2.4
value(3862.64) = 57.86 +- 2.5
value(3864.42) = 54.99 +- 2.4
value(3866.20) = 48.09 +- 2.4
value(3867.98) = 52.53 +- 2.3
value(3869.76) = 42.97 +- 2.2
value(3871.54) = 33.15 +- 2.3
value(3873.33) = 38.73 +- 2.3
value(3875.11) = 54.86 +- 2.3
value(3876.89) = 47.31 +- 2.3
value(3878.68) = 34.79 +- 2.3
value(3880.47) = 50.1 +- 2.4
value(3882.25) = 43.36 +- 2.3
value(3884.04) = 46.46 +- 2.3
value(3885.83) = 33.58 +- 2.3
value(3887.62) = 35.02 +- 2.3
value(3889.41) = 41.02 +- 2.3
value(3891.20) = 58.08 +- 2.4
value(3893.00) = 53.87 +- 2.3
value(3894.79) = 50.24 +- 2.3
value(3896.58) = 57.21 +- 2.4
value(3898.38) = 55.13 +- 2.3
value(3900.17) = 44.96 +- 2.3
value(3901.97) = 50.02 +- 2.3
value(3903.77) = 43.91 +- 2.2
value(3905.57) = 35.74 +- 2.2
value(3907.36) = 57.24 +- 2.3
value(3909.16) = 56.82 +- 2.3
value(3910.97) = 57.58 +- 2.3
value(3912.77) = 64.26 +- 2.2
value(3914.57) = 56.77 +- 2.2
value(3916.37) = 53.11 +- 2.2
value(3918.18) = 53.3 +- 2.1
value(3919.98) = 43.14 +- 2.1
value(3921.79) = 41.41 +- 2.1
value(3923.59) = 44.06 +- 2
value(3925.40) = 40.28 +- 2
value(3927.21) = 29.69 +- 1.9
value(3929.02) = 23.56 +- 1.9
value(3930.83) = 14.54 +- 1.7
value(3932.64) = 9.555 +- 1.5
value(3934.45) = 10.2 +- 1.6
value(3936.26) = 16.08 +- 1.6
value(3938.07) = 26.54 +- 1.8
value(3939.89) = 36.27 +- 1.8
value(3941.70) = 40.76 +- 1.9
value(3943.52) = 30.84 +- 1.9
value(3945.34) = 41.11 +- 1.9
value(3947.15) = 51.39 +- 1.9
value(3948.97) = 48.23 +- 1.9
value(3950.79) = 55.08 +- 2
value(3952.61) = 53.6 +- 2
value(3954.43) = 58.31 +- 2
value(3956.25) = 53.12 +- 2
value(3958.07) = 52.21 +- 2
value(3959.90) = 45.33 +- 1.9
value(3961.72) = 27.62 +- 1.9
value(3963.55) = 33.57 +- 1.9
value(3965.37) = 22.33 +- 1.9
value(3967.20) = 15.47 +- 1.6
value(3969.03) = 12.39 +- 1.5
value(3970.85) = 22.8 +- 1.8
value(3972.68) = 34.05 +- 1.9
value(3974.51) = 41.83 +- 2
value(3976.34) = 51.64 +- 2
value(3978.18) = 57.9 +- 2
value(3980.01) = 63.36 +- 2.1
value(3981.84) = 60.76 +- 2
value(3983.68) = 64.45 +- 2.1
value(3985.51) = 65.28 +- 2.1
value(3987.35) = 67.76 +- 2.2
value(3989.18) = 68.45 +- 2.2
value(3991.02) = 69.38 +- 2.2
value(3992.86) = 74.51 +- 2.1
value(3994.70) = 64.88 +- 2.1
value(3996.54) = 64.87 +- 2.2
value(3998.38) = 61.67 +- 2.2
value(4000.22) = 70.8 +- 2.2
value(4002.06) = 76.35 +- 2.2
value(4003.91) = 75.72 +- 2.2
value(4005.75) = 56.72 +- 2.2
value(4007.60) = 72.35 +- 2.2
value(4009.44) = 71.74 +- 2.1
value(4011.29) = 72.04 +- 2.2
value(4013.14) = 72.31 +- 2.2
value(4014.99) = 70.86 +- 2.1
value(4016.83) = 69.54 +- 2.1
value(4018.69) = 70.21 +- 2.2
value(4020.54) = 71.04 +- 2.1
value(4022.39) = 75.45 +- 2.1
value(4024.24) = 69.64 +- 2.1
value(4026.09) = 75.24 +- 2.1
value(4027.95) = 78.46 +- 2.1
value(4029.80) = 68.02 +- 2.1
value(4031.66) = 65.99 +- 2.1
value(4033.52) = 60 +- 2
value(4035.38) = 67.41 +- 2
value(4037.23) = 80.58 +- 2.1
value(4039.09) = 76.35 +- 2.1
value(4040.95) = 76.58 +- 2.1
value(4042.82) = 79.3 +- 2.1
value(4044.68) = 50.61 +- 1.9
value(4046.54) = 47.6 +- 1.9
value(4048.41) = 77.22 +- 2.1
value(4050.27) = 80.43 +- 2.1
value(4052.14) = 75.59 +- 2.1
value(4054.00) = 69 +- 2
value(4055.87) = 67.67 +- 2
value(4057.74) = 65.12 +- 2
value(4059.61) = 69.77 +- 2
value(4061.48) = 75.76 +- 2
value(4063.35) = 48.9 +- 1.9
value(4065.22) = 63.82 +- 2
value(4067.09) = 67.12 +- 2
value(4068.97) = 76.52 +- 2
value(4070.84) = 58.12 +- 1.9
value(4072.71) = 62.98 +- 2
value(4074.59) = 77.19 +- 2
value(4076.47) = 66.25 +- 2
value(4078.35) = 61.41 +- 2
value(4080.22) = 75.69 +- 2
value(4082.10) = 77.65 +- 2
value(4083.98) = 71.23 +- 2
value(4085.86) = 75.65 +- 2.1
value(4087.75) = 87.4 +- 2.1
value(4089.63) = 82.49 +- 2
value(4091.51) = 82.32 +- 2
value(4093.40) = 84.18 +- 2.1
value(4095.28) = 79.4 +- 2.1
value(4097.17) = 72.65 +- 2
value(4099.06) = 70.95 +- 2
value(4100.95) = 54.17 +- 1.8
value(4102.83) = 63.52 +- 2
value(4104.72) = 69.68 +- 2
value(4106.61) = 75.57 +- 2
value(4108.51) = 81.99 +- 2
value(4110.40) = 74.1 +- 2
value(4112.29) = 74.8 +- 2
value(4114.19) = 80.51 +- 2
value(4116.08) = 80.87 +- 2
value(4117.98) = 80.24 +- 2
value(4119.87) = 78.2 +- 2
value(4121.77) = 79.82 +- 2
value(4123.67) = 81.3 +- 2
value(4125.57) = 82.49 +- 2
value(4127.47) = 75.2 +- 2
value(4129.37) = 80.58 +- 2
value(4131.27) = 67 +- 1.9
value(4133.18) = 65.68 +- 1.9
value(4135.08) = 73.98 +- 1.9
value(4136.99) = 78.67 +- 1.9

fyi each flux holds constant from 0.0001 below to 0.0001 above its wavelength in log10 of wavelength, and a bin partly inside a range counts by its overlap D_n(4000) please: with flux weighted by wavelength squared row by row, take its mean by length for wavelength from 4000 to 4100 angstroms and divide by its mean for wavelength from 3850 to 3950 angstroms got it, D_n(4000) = 1.79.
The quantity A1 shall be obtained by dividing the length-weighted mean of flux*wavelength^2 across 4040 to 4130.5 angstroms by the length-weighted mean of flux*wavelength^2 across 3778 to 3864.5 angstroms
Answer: 1.85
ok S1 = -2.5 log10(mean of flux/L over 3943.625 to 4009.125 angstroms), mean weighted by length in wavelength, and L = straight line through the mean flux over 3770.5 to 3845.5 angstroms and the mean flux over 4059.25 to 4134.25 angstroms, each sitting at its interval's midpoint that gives 0.17 mag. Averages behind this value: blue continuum 45.8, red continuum 73.4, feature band 53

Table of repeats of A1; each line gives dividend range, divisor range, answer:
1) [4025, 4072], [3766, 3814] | 1.44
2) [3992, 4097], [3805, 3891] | 1.88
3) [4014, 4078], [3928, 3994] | 1.70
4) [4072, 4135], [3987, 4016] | 1.14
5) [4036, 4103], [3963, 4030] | 1.21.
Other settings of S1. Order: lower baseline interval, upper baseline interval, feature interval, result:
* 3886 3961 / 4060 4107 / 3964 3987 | 0.22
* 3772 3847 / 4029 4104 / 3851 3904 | 0.14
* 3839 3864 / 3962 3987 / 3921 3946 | 0.44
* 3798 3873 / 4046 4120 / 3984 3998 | -0.11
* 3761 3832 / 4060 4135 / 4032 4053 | -0.02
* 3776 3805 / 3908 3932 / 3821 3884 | 0.23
